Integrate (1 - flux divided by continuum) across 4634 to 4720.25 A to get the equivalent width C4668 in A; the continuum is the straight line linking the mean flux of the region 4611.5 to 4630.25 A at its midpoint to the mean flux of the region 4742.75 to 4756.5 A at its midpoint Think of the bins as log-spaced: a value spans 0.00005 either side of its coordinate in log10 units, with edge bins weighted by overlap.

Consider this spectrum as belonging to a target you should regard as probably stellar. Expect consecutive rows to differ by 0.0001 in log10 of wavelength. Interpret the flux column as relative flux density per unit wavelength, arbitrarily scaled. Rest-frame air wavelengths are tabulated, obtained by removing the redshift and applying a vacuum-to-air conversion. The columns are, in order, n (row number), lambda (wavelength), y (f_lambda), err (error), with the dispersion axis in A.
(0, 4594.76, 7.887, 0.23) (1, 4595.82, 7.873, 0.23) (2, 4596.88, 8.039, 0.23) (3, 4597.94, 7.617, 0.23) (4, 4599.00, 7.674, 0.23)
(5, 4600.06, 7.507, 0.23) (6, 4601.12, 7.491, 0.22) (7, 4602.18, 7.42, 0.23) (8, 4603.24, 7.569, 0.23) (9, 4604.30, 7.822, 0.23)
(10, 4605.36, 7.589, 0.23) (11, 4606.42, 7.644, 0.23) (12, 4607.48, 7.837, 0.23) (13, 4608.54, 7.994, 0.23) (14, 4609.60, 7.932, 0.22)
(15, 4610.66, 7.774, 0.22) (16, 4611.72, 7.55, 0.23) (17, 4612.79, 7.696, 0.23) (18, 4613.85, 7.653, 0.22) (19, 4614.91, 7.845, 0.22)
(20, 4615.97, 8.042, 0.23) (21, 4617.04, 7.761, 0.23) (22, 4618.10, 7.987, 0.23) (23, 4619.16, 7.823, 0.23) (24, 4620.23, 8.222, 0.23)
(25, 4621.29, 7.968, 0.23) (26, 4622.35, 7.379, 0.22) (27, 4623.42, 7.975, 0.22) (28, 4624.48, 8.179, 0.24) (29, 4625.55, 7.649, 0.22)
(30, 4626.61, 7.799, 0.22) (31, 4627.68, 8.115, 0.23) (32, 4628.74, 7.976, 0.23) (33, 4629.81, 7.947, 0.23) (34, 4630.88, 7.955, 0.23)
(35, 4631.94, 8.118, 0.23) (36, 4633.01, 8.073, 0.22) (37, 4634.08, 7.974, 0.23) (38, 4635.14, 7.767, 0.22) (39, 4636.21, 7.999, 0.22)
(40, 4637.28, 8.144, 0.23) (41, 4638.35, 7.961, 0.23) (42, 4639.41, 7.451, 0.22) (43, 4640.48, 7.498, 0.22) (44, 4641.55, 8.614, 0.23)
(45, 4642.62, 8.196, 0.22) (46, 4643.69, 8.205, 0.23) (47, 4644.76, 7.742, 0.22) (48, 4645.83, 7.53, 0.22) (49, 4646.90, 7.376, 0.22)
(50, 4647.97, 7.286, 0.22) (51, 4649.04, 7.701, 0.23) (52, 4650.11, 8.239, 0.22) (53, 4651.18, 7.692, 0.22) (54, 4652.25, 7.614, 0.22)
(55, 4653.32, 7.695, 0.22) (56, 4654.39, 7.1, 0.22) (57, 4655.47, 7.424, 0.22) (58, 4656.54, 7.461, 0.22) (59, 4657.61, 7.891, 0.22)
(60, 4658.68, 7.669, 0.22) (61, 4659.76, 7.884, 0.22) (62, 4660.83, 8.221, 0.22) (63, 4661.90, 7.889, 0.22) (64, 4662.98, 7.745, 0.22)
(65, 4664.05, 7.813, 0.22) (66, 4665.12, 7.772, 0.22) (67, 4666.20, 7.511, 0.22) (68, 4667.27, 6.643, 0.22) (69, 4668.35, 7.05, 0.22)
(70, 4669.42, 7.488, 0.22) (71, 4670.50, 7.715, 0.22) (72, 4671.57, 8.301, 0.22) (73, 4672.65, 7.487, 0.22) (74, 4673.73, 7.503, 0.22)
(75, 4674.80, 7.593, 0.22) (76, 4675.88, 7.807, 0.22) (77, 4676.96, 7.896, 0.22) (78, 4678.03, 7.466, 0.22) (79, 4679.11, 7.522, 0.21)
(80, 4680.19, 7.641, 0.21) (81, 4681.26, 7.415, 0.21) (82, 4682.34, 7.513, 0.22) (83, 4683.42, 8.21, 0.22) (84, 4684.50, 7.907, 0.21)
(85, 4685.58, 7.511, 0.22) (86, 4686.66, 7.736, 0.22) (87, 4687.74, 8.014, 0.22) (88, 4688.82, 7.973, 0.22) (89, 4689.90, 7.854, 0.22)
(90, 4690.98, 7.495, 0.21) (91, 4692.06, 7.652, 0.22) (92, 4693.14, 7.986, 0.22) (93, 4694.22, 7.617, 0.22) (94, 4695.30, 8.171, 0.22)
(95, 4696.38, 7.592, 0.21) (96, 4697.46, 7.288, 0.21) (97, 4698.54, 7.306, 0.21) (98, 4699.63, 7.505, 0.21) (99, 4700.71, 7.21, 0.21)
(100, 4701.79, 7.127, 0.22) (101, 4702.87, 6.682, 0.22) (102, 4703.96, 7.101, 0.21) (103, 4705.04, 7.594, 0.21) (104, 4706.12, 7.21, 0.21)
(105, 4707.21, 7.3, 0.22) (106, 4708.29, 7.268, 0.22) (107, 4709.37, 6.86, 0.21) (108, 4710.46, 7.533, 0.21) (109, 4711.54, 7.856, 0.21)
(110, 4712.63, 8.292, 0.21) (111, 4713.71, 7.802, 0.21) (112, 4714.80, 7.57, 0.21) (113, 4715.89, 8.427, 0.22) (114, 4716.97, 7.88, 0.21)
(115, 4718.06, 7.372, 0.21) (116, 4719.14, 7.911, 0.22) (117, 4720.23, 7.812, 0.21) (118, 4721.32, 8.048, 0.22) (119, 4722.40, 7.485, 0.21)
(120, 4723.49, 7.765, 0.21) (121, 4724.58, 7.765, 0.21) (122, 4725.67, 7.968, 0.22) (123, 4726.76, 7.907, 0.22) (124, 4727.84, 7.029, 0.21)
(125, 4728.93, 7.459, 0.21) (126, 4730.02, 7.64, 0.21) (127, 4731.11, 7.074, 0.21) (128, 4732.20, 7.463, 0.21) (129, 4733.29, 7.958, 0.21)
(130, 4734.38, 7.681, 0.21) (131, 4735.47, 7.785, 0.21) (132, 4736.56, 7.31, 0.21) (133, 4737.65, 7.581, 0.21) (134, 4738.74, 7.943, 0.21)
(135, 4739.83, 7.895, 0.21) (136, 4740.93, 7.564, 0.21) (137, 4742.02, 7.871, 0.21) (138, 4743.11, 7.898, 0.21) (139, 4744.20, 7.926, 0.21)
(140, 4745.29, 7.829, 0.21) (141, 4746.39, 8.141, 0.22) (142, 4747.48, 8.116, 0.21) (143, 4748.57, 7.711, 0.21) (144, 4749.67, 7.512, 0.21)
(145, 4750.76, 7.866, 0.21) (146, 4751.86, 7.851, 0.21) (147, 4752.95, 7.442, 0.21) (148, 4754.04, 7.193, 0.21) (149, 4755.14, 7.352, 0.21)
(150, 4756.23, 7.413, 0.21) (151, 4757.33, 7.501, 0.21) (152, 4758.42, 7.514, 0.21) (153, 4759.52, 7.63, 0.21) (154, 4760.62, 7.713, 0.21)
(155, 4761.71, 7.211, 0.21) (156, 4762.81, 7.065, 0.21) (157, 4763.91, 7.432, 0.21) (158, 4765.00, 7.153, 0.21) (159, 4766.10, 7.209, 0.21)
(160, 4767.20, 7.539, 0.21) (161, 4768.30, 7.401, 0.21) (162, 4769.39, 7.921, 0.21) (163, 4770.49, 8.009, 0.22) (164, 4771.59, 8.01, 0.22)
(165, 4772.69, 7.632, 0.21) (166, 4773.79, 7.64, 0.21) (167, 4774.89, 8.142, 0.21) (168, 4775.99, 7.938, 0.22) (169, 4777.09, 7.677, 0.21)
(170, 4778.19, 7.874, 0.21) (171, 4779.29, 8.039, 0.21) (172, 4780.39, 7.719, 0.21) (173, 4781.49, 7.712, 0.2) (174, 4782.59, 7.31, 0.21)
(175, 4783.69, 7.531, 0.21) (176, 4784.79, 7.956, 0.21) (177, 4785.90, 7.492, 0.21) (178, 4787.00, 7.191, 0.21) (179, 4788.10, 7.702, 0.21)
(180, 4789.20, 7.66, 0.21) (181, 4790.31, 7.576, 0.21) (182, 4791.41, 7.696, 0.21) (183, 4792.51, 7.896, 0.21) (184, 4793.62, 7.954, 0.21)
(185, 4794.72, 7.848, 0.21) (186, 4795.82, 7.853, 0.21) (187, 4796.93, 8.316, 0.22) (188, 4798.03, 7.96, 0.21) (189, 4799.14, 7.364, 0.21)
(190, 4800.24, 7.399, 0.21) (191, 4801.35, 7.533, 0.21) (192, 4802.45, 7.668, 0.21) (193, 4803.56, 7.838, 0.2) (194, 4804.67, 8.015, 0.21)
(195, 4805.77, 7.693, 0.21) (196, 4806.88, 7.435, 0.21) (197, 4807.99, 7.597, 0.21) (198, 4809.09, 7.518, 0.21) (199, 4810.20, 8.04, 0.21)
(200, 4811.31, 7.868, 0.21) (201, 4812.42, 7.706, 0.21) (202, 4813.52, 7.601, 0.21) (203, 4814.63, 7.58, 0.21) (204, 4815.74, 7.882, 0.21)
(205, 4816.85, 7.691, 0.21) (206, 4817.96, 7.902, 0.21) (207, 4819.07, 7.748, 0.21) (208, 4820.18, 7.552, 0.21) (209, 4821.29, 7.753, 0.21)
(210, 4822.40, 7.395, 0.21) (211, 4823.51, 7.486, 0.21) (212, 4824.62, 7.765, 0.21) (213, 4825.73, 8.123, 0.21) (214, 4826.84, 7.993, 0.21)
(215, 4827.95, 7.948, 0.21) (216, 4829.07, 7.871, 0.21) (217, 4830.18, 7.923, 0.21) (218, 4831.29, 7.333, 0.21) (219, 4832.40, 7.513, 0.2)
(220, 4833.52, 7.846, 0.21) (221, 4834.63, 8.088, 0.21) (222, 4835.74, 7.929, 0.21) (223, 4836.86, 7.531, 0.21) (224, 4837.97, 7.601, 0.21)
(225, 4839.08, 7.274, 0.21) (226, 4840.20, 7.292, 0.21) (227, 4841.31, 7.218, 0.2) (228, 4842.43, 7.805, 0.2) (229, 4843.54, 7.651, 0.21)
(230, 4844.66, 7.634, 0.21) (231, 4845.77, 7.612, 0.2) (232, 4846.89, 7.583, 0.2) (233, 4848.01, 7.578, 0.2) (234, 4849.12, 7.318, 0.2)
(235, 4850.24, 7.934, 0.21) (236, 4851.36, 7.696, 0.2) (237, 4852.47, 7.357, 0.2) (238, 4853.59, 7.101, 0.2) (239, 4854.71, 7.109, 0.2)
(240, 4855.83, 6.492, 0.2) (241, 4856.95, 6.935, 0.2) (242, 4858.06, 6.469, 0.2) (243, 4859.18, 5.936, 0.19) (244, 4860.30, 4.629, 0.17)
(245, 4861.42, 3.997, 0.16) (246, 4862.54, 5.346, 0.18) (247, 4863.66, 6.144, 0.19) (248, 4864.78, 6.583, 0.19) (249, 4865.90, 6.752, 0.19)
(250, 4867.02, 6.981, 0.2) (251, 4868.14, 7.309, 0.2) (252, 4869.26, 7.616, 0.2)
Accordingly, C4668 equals 1.6 A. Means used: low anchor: 7.87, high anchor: 7.72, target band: 7.66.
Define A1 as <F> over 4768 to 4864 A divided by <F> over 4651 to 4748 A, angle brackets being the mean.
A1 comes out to 0.98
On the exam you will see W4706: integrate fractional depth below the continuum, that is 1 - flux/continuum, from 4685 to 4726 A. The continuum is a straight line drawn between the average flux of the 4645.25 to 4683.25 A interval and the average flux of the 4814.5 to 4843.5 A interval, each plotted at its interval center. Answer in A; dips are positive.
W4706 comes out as 0.1 A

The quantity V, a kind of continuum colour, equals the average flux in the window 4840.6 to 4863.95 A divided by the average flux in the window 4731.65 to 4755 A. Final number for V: 0.89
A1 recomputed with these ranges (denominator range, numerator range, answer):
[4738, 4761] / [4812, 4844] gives 1.00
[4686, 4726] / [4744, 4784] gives 1.00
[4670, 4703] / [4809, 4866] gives 0.96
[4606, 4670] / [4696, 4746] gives 0.98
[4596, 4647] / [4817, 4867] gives 0.92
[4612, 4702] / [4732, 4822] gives 0.99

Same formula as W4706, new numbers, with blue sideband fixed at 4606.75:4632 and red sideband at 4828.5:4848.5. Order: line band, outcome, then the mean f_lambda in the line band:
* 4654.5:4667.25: 0.2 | 7.68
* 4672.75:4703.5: 0.7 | 7.61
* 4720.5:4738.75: 0.3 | 7.63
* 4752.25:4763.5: 0.4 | 7.41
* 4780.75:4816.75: -0.1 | 7.7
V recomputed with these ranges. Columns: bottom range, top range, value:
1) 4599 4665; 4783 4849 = 0.99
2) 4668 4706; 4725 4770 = 1.00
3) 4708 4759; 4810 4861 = 0.97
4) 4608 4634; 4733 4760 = 0.98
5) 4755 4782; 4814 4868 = 0.95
